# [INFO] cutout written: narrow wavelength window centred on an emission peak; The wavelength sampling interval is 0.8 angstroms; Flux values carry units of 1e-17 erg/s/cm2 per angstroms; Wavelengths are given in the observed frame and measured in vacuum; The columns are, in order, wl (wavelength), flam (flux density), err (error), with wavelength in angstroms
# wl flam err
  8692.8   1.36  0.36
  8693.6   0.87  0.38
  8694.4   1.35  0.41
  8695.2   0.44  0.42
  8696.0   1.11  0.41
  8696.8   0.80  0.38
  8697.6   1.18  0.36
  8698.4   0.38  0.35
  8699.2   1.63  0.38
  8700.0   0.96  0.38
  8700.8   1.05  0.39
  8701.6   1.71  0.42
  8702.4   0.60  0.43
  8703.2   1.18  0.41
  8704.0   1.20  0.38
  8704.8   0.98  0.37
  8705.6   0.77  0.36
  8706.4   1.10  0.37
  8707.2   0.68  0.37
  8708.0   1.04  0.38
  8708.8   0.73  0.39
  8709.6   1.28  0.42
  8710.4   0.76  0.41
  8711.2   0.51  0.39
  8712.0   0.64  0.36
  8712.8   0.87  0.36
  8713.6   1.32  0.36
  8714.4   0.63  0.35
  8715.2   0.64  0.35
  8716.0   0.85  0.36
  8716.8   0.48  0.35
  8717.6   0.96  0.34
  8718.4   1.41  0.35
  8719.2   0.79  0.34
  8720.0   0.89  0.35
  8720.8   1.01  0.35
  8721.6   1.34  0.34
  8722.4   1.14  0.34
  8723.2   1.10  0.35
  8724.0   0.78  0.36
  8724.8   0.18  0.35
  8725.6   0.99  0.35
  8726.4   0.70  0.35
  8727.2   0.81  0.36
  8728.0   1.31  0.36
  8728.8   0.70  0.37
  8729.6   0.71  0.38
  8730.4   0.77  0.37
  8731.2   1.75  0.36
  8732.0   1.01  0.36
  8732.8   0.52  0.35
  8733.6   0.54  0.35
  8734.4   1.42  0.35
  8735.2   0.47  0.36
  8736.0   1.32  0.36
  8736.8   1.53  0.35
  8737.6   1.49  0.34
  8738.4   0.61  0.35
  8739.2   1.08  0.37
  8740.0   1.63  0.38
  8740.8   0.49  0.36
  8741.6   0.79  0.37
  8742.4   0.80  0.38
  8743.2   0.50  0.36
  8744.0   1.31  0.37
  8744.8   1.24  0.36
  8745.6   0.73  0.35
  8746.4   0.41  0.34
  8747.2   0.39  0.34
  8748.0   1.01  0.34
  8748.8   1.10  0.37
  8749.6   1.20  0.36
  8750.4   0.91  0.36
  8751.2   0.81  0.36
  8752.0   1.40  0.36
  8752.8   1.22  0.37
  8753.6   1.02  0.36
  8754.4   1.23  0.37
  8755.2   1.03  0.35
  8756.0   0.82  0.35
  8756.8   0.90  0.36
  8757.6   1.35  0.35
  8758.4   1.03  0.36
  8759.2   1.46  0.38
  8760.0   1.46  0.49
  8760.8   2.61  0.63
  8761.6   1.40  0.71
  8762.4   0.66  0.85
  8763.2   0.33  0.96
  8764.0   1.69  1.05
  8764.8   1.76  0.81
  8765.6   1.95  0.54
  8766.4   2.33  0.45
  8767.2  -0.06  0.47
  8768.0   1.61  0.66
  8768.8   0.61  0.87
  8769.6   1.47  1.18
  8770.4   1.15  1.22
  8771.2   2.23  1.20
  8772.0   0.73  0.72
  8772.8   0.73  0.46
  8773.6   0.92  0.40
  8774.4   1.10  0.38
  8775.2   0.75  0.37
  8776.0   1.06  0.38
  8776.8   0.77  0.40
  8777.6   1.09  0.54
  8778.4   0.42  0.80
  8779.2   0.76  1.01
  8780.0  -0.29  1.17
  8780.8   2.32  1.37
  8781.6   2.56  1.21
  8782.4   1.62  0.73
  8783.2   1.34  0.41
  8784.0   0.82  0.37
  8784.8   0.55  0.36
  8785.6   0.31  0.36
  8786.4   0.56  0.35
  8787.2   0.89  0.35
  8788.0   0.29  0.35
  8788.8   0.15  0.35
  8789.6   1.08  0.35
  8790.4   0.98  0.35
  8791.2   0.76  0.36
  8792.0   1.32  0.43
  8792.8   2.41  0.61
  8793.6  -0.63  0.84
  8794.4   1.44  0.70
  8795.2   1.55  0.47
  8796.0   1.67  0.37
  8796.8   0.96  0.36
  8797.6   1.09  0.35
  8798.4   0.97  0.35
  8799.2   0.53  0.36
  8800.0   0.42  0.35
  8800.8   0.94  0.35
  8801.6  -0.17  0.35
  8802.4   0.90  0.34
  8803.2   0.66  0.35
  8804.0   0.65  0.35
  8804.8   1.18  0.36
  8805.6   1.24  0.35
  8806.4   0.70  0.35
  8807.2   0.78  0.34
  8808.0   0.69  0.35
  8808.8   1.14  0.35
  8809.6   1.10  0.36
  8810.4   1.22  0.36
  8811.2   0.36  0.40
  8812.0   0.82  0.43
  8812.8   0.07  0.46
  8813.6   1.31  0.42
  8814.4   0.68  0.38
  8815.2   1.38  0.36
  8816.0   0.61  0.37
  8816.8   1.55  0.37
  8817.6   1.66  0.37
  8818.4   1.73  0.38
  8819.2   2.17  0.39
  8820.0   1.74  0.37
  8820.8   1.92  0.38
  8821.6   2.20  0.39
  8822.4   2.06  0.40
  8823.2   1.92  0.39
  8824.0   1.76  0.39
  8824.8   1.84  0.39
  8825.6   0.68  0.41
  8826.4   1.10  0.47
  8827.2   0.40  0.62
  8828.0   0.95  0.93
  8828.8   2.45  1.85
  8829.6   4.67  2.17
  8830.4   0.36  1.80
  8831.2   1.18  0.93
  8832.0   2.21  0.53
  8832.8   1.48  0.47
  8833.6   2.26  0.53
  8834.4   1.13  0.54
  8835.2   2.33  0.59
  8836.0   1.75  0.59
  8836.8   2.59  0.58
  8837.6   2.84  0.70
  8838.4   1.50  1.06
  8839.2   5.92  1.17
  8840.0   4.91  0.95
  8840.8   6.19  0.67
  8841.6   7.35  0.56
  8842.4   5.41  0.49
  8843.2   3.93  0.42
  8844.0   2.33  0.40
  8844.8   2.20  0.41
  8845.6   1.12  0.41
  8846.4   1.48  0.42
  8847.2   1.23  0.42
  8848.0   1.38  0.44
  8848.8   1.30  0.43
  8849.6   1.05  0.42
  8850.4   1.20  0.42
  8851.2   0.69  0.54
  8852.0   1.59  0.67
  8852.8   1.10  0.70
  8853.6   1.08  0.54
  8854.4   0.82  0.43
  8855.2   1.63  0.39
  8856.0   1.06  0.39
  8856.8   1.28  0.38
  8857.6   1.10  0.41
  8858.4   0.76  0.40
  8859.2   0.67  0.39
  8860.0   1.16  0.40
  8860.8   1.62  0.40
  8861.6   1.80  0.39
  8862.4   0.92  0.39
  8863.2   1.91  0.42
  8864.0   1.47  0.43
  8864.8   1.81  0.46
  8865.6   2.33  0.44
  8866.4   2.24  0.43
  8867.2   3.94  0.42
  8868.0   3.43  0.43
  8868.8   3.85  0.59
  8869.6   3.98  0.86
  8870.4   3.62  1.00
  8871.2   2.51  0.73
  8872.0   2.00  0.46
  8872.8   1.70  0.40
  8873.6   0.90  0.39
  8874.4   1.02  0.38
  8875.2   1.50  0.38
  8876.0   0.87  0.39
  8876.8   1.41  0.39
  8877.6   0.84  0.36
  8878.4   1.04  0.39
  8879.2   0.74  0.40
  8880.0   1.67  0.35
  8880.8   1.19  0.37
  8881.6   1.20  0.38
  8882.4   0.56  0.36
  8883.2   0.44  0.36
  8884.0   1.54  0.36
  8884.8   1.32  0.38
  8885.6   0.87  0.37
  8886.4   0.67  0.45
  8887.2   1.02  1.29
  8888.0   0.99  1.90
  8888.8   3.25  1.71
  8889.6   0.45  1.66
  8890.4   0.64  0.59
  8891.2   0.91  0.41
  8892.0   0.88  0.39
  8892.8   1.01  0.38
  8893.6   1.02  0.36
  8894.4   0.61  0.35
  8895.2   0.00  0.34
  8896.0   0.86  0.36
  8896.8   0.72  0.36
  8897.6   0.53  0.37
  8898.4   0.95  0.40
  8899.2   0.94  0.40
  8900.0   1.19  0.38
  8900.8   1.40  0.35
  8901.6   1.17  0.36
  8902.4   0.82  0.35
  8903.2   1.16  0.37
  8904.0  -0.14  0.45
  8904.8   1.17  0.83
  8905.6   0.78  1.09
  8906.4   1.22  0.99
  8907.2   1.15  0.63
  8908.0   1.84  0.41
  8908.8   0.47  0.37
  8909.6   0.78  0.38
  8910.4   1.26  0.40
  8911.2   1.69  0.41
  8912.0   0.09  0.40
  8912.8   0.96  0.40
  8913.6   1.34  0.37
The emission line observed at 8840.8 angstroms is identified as H-alpha 6563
